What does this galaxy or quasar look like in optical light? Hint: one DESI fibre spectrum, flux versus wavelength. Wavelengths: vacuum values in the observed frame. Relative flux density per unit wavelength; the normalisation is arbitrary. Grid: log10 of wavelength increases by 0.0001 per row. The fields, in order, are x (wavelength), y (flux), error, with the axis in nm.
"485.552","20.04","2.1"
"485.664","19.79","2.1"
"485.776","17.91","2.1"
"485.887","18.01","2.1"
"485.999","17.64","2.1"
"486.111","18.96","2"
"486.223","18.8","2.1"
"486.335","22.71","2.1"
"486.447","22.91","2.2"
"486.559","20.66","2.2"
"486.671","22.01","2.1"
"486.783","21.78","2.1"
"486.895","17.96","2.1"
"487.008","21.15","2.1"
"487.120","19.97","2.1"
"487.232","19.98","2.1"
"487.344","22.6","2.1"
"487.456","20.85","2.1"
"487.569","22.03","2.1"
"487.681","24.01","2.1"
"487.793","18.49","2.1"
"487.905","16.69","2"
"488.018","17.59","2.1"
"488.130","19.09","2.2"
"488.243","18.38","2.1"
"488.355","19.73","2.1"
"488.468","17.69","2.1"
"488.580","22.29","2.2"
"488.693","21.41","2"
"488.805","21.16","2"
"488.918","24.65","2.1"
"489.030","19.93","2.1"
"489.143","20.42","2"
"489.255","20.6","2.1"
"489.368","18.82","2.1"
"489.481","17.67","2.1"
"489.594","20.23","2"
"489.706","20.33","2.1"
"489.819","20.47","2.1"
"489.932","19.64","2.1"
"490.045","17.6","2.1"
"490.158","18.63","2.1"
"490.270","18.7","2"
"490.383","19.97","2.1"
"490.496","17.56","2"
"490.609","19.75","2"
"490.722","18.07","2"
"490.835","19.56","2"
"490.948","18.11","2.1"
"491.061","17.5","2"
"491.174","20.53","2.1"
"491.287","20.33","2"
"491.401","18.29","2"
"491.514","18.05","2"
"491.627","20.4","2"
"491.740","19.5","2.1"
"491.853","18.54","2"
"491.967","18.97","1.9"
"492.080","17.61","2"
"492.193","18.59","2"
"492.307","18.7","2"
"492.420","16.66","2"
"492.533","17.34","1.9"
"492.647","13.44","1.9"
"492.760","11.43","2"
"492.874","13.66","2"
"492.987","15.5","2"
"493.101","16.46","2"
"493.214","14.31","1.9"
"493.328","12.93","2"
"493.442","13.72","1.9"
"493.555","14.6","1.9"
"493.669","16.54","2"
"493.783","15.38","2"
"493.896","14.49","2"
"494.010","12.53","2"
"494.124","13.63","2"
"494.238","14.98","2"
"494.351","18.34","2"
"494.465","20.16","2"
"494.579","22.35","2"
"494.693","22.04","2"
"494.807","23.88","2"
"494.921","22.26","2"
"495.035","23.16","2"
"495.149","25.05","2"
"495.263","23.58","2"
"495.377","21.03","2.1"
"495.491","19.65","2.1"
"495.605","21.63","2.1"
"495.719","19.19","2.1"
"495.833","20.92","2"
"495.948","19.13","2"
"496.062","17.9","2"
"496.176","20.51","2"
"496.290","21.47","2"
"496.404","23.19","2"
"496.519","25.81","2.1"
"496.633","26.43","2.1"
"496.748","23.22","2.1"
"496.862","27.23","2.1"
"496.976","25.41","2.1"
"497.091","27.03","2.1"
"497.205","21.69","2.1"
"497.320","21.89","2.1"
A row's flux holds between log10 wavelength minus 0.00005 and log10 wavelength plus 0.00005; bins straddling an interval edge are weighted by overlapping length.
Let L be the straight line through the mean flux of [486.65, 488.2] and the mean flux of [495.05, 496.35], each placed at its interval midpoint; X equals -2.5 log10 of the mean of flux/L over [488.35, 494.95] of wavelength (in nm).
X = 0.13 mag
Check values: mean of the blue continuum 20.2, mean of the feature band 18.2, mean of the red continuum 21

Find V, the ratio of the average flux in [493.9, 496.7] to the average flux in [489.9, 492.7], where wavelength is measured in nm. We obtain 1.12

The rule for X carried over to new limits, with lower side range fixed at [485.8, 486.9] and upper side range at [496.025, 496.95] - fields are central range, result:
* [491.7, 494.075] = 0.378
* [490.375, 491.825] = 0.144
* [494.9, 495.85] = 0.058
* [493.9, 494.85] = 0.244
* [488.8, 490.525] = 0.078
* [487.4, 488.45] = 0.061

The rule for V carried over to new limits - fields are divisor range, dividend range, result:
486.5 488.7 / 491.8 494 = 0.78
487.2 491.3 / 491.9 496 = 0.91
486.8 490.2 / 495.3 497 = 1.11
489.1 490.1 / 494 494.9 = 0.97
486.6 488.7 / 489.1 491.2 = 0.95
